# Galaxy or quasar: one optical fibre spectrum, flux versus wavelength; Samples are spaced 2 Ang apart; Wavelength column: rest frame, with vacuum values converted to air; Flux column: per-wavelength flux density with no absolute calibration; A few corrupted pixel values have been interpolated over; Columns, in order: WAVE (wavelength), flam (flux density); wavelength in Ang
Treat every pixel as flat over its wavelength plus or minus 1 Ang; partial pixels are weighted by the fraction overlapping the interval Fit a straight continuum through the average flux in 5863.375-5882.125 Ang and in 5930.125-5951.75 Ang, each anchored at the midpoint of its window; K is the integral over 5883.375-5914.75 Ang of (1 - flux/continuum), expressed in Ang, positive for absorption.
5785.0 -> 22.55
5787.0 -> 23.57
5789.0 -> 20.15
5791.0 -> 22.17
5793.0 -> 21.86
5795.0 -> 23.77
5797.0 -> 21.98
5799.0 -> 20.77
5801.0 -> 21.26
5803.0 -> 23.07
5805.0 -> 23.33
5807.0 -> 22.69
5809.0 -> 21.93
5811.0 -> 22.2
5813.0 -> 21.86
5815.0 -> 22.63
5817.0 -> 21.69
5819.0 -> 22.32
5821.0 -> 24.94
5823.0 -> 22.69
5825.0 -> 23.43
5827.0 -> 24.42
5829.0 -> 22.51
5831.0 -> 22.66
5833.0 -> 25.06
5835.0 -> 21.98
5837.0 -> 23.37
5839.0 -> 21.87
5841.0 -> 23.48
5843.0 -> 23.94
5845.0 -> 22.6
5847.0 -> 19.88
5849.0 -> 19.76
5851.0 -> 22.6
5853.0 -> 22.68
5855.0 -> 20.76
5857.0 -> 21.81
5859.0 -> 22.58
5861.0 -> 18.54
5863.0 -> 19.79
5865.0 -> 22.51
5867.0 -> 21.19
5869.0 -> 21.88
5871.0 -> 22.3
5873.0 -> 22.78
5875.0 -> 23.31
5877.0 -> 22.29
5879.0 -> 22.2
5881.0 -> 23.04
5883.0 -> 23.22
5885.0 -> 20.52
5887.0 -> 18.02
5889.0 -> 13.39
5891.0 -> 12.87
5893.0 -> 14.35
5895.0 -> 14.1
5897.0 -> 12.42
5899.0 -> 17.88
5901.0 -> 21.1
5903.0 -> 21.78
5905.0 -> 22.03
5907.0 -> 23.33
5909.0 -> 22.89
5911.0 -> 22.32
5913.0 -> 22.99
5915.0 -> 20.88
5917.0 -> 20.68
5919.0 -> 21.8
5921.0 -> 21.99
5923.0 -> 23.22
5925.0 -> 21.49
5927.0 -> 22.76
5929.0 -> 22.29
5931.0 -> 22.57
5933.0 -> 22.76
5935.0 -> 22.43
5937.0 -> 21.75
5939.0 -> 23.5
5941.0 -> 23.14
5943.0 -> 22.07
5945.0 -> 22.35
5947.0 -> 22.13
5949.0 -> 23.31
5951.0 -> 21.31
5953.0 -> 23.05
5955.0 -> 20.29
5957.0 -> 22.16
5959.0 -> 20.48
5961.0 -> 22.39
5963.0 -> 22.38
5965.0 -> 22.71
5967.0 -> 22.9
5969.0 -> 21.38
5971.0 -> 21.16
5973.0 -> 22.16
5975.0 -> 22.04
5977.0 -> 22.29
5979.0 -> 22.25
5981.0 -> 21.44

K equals 5.0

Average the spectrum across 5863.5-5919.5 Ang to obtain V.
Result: 20.3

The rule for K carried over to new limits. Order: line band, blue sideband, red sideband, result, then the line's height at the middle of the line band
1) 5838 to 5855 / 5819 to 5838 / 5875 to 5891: 0.2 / 22.3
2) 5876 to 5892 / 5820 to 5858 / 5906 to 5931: 2.1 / 22.4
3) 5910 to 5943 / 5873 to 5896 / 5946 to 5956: -2.2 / 20.9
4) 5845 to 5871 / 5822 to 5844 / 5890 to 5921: 0.8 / 21.9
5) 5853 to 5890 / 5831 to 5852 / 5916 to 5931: 1.9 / 22.3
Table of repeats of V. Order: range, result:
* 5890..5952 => 21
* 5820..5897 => 21.2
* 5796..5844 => 22.8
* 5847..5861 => 21.3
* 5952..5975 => 21.9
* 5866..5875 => 22.2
